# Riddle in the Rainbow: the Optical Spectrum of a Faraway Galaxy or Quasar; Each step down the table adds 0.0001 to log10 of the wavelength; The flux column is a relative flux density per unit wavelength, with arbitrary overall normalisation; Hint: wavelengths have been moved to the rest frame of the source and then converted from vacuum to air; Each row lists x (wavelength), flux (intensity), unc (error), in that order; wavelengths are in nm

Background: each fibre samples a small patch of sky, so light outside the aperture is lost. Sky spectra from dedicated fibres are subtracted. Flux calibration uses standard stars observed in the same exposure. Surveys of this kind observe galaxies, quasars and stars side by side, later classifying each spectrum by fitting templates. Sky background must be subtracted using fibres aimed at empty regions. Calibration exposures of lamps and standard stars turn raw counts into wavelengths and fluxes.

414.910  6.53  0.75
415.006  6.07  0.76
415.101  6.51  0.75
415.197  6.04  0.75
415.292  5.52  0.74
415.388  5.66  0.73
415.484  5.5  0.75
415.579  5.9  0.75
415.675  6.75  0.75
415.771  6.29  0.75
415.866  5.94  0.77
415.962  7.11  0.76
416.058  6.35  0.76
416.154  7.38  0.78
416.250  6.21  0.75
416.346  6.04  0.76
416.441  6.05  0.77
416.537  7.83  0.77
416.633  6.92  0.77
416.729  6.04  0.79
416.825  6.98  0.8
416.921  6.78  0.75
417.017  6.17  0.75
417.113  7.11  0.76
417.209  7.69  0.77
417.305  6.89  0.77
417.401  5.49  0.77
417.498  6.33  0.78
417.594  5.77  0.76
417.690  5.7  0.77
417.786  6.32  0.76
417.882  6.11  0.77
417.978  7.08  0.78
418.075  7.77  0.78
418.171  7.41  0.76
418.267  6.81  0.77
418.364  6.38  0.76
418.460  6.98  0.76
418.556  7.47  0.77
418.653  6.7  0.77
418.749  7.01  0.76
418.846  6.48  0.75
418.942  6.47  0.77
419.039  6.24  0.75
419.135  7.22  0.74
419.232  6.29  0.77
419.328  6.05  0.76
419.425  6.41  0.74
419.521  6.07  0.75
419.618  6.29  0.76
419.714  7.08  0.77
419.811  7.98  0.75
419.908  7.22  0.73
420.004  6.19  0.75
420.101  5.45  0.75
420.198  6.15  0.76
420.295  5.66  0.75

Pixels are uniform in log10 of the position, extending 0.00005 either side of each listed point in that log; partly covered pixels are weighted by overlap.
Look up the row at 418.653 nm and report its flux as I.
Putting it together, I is 6.7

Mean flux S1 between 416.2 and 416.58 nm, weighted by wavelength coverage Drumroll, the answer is 6.53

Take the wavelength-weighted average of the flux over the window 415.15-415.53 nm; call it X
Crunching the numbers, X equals 5.68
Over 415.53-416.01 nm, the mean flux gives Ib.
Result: 6.4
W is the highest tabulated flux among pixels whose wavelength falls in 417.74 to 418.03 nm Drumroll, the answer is 7.08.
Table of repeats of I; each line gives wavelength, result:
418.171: 7.41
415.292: 5.52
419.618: 6.29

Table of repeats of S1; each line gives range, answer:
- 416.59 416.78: 6.47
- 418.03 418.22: 7.61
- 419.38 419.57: 6.24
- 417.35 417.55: 5.9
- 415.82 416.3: 6.59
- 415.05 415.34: 6.04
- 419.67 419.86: 7.51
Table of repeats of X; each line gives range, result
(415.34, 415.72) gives 5.94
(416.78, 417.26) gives 6.95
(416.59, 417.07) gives 6.58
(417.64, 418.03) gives 6.31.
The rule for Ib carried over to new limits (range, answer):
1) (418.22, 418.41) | 6.57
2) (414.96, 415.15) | 6.3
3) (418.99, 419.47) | 6.44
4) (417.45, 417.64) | 6.06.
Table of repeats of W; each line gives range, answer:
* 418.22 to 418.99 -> 7.47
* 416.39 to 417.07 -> 7.83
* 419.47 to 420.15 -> 7.98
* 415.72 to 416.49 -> 7.38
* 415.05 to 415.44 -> 6.51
